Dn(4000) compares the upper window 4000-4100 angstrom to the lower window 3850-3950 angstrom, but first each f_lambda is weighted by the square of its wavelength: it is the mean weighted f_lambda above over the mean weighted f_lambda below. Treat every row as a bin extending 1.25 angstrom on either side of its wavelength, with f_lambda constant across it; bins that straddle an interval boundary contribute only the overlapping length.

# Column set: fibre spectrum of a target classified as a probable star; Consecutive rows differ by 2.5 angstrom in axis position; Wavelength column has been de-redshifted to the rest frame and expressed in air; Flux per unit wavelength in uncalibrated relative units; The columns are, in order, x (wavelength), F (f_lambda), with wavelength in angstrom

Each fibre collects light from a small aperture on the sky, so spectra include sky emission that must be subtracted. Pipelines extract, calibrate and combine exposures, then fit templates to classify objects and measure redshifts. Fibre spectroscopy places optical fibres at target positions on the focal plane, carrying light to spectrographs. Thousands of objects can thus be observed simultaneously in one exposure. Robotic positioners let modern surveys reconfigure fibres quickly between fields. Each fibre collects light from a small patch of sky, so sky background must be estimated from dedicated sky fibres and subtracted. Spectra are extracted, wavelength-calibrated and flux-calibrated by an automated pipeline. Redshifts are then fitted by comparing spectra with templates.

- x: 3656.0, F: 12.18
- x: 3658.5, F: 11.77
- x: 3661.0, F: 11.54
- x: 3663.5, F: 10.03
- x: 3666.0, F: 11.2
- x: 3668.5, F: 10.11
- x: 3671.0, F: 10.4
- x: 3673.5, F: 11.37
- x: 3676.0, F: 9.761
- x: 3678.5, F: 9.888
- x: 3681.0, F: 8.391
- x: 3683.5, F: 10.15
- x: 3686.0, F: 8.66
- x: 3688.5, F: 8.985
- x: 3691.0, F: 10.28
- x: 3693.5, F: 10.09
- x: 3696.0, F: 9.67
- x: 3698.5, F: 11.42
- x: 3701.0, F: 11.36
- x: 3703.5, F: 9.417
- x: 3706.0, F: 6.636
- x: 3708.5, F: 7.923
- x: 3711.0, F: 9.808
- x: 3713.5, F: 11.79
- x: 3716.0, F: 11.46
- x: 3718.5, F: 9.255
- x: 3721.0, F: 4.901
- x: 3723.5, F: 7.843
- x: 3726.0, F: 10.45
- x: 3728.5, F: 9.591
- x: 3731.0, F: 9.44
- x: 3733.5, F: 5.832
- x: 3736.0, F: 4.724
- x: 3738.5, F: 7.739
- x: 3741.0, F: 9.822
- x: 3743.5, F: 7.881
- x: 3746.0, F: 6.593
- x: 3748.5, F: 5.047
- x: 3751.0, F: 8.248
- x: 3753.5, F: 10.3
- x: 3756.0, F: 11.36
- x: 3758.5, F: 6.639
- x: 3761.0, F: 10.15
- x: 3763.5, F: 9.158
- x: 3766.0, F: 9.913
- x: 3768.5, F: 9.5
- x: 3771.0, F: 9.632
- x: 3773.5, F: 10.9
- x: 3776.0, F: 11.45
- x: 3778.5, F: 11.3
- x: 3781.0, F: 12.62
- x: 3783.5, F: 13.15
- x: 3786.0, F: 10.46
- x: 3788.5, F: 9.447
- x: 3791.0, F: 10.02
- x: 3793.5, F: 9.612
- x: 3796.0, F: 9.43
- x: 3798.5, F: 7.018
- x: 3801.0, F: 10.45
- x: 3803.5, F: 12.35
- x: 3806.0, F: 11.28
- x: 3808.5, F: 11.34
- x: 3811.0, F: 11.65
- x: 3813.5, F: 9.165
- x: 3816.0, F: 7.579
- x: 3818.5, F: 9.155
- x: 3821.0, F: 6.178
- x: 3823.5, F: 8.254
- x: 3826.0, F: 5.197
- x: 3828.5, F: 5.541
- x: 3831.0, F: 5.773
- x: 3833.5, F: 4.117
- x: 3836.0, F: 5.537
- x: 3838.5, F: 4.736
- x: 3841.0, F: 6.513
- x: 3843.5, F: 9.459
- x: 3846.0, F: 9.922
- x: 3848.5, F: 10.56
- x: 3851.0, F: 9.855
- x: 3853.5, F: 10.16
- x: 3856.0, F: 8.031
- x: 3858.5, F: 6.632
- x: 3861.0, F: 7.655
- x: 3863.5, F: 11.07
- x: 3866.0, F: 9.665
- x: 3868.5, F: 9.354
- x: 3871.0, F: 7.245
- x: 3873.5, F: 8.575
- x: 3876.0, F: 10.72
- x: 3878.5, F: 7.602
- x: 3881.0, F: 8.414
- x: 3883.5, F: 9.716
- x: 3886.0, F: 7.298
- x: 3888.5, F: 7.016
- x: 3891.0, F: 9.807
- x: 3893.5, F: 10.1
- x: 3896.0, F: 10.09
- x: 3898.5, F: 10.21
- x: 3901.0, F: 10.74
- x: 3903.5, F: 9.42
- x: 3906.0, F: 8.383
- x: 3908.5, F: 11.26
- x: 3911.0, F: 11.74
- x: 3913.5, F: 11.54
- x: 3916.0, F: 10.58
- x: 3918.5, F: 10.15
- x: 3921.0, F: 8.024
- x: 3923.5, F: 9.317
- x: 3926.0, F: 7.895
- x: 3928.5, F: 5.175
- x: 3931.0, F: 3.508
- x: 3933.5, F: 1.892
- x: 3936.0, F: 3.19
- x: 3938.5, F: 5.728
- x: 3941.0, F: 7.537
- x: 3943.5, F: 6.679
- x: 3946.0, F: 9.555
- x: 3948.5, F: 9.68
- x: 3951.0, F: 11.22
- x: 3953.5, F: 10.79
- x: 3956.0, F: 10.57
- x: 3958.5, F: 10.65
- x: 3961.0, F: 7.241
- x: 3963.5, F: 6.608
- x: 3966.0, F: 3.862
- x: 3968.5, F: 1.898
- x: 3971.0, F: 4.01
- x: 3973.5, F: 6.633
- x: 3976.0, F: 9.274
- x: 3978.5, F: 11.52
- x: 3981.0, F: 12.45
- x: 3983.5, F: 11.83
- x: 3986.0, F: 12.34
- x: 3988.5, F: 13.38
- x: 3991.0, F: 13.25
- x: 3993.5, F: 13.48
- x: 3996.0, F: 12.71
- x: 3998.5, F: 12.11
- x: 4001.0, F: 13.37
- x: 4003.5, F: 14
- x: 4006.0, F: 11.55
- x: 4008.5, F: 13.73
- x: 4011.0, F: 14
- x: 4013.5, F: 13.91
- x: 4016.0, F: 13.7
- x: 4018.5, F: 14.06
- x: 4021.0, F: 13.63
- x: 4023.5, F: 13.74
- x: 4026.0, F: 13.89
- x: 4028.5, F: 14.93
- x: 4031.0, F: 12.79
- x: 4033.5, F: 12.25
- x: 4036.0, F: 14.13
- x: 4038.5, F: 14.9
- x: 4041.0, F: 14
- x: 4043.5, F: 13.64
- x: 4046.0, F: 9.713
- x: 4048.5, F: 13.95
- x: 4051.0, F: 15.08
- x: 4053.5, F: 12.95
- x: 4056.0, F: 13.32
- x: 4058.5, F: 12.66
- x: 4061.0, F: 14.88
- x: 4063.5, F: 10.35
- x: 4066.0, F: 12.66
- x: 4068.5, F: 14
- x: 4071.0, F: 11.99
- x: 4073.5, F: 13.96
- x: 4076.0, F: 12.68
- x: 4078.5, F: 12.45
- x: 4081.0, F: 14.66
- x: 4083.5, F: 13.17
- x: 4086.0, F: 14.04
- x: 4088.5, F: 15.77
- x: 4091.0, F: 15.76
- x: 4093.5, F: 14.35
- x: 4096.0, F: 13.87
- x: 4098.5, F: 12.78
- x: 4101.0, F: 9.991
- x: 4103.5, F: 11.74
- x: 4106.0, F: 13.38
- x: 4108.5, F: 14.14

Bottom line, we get 1.7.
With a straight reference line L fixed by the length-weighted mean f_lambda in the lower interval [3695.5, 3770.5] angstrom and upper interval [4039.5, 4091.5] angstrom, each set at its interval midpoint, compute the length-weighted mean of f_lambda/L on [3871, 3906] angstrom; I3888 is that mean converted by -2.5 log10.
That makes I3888 0.20 mag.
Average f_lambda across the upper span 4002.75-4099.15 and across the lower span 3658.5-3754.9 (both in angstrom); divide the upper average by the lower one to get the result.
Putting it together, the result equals 1.47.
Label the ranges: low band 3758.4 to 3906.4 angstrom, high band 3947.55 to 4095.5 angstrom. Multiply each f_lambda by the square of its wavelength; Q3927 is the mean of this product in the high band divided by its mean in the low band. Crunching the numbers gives 1.5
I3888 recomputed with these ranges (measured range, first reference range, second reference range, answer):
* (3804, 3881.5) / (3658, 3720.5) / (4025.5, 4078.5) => 0.34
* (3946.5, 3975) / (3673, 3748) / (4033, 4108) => 0.49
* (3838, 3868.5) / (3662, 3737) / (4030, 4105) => 0.24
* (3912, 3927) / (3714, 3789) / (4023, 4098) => 0.19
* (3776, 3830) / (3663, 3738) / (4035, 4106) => 0.09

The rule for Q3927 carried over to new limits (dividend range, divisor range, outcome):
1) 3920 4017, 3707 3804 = 1.14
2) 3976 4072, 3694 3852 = 1.67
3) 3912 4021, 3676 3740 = 1.23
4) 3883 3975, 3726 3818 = 0.92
